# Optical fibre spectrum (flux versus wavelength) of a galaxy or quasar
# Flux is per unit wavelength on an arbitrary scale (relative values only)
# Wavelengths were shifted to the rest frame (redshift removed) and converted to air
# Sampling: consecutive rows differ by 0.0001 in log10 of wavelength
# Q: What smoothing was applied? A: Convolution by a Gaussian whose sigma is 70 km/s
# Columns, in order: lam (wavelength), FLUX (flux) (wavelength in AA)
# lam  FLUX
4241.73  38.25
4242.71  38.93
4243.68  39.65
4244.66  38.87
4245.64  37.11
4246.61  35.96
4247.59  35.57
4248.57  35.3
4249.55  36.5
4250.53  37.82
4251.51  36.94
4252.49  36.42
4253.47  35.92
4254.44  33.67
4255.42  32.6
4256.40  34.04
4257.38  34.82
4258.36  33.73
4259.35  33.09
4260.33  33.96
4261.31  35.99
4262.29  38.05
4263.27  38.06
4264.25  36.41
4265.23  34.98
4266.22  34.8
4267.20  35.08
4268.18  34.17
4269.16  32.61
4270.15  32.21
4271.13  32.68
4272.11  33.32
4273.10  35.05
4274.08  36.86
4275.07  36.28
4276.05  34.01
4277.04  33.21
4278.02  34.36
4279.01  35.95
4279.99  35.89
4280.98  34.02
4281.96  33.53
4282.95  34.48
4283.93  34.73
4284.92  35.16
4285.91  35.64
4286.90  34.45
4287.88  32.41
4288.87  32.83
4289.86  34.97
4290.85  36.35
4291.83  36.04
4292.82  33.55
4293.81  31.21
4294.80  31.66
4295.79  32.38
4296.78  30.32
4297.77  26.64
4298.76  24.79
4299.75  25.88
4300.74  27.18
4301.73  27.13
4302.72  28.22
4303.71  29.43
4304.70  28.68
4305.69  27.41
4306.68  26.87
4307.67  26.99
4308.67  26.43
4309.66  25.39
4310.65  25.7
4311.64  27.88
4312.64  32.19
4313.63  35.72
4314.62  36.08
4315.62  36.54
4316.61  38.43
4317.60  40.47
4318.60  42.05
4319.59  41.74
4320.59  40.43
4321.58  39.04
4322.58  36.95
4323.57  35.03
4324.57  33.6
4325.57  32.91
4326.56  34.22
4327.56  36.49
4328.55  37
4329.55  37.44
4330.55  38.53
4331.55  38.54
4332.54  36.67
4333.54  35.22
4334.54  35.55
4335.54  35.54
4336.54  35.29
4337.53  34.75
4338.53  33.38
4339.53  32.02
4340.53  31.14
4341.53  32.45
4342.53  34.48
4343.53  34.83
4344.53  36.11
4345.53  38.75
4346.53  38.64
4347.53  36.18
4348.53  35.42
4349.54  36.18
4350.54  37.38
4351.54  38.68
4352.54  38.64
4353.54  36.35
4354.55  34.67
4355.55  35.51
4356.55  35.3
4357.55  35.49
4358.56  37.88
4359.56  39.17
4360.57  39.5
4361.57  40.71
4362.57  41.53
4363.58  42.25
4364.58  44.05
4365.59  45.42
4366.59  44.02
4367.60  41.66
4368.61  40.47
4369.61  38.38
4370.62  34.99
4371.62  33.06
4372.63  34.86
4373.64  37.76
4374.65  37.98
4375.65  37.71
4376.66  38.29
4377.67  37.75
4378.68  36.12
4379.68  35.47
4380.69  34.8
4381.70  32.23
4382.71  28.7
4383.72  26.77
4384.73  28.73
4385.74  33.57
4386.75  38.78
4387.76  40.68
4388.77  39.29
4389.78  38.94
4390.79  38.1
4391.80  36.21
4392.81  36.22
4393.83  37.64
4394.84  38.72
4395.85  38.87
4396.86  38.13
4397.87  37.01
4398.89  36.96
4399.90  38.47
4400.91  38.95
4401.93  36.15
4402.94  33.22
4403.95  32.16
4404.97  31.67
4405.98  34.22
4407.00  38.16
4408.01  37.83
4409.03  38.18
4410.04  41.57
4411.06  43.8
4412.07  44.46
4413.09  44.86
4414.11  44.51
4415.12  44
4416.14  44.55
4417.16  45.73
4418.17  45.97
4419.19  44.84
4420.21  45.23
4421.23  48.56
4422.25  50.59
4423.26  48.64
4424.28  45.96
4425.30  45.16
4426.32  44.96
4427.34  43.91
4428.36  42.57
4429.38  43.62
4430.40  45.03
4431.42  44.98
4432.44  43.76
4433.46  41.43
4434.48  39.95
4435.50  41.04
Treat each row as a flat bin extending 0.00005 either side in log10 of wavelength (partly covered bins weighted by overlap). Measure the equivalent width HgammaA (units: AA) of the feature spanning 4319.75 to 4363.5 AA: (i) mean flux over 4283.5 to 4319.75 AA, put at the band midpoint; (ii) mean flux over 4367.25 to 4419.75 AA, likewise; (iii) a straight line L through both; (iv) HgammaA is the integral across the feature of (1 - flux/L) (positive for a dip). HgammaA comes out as -2.6 AA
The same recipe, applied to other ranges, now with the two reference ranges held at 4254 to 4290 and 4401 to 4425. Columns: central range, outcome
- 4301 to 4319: 2.7 AA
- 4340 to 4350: 0.8 AA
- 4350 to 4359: 0.5 AA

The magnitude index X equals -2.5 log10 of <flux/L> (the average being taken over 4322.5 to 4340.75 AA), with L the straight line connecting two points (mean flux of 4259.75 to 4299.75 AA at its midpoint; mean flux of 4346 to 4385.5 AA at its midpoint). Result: 0.02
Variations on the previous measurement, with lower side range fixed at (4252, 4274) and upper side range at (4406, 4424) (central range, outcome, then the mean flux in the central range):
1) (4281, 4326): 0.14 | 32.6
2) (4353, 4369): 0.03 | 39.6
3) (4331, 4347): 0.12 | 35.2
